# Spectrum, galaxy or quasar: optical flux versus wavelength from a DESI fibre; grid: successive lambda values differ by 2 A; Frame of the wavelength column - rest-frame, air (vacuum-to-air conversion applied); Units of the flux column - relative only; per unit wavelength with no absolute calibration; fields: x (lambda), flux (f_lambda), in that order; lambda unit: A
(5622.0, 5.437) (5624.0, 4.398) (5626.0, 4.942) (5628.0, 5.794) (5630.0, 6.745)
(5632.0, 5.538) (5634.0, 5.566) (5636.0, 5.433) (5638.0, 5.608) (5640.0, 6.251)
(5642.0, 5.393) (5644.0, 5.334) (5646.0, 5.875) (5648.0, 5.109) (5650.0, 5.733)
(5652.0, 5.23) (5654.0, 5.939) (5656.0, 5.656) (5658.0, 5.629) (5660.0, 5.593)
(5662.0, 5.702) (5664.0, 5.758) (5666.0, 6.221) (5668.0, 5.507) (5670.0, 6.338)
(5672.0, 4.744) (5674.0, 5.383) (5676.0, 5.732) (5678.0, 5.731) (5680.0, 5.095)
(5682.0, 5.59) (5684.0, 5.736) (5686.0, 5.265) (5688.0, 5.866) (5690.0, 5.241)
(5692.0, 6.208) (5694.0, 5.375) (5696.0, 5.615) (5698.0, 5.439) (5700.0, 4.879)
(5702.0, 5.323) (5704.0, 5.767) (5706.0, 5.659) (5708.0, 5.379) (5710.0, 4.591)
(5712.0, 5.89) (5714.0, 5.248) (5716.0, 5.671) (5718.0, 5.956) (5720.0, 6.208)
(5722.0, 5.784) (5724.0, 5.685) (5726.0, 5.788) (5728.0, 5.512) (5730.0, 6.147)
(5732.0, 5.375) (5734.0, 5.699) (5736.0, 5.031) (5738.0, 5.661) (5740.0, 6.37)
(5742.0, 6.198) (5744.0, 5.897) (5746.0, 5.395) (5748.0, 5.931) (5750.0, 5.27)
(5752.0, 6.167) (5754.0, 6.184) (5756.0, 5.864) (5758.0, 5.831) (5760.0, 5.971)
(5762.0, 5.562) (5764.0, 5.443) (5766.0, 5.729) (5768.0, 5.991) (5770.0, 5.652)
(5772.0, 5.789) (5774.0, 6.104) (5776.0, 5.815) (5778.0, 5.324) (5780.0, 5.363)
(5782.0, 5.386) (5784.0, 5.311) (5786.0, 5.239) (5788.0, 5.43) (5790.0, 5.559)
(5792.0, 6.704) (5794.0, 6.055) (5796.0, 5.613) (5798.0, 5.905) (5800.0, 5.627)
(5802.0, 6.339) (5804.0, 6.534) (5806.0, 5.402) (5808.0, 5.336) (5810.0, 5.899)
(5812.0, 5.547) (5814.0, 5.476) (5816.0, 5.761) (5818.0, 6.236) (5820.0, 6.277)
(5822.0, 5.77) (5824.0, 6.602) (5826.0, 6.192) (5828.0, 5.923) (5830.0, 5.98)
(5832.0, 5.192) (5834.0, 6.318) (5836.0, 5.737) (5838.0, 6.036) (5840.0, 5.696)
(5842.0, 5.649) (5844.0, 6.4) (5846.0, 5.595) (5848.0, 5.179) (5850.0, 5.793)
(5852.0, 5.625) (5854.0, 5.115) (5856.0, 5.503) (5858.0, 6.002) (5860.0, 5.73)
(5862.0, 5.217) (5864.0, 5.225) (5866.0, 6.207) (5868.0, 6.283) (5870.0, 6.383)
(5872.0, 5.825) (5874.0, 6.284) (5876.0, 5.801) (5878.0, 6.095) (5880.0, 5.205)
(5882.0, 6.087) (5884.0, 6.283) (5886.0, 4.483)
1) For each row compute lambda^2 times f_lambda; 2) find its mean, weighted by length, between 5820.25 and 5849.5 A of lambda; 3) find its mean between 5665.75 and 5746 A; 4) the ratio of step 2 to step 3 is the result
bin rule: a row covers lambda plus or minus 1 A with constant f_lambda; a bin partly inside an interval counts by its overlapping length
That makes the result 1.1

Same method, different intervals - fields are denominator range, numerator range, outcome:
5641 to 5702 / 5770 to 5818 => 1.08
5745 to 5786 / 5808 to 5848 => 1.05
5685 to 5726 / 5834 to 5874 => 1.09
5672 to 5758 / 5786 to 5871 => 1.08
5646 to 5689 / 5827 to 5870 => 1.09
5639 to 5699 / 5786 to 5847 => 1.10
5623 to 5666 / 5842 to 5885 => 1.12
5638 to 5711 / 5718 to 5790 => 1.06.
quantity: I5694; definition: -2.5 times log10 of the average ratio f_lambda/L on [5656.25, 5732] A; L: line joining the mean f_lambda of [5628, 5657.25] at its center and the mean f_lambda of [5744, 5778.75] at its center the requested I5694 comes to 0.02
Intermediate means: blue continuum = 5.68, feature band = 5.6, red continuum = 5.77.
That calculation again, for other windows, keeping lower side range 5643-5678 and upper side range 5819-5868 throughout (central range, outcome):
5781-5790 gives 0.07 mag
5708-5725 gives 0.01 mag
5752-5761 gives -0.05 mag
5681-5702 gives 0.03 mag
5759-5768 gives 0.00 mag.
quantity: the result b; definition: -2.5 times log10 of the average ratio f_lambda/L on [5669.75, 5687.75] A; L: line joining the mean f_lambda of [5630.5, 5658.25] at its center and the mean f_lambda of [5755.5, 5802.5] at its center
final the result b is 0.03 mag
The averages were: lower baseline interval 5.61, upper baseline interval 5.73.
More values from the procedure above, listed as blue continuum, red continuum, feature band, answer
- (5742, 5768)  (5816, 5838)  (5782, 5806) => 0.02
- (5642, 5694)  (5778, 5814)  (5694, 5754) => 0.00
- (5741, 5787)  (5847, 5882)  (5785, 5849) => -0.02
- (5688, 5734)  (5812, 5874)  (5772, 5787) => 0.04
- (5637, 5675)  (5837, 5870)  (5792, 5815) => -0.03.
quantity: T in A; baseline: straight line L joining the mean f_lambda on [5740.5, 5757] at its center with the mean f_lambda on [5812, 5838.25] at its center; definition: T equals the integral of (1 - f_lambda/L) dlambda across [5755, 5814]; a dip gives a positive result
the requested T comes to 1.8 A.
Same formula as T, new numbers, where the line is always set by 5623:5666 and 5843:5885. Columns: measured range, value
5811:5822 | -0.2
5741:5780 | -0.5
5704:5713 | 0.4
